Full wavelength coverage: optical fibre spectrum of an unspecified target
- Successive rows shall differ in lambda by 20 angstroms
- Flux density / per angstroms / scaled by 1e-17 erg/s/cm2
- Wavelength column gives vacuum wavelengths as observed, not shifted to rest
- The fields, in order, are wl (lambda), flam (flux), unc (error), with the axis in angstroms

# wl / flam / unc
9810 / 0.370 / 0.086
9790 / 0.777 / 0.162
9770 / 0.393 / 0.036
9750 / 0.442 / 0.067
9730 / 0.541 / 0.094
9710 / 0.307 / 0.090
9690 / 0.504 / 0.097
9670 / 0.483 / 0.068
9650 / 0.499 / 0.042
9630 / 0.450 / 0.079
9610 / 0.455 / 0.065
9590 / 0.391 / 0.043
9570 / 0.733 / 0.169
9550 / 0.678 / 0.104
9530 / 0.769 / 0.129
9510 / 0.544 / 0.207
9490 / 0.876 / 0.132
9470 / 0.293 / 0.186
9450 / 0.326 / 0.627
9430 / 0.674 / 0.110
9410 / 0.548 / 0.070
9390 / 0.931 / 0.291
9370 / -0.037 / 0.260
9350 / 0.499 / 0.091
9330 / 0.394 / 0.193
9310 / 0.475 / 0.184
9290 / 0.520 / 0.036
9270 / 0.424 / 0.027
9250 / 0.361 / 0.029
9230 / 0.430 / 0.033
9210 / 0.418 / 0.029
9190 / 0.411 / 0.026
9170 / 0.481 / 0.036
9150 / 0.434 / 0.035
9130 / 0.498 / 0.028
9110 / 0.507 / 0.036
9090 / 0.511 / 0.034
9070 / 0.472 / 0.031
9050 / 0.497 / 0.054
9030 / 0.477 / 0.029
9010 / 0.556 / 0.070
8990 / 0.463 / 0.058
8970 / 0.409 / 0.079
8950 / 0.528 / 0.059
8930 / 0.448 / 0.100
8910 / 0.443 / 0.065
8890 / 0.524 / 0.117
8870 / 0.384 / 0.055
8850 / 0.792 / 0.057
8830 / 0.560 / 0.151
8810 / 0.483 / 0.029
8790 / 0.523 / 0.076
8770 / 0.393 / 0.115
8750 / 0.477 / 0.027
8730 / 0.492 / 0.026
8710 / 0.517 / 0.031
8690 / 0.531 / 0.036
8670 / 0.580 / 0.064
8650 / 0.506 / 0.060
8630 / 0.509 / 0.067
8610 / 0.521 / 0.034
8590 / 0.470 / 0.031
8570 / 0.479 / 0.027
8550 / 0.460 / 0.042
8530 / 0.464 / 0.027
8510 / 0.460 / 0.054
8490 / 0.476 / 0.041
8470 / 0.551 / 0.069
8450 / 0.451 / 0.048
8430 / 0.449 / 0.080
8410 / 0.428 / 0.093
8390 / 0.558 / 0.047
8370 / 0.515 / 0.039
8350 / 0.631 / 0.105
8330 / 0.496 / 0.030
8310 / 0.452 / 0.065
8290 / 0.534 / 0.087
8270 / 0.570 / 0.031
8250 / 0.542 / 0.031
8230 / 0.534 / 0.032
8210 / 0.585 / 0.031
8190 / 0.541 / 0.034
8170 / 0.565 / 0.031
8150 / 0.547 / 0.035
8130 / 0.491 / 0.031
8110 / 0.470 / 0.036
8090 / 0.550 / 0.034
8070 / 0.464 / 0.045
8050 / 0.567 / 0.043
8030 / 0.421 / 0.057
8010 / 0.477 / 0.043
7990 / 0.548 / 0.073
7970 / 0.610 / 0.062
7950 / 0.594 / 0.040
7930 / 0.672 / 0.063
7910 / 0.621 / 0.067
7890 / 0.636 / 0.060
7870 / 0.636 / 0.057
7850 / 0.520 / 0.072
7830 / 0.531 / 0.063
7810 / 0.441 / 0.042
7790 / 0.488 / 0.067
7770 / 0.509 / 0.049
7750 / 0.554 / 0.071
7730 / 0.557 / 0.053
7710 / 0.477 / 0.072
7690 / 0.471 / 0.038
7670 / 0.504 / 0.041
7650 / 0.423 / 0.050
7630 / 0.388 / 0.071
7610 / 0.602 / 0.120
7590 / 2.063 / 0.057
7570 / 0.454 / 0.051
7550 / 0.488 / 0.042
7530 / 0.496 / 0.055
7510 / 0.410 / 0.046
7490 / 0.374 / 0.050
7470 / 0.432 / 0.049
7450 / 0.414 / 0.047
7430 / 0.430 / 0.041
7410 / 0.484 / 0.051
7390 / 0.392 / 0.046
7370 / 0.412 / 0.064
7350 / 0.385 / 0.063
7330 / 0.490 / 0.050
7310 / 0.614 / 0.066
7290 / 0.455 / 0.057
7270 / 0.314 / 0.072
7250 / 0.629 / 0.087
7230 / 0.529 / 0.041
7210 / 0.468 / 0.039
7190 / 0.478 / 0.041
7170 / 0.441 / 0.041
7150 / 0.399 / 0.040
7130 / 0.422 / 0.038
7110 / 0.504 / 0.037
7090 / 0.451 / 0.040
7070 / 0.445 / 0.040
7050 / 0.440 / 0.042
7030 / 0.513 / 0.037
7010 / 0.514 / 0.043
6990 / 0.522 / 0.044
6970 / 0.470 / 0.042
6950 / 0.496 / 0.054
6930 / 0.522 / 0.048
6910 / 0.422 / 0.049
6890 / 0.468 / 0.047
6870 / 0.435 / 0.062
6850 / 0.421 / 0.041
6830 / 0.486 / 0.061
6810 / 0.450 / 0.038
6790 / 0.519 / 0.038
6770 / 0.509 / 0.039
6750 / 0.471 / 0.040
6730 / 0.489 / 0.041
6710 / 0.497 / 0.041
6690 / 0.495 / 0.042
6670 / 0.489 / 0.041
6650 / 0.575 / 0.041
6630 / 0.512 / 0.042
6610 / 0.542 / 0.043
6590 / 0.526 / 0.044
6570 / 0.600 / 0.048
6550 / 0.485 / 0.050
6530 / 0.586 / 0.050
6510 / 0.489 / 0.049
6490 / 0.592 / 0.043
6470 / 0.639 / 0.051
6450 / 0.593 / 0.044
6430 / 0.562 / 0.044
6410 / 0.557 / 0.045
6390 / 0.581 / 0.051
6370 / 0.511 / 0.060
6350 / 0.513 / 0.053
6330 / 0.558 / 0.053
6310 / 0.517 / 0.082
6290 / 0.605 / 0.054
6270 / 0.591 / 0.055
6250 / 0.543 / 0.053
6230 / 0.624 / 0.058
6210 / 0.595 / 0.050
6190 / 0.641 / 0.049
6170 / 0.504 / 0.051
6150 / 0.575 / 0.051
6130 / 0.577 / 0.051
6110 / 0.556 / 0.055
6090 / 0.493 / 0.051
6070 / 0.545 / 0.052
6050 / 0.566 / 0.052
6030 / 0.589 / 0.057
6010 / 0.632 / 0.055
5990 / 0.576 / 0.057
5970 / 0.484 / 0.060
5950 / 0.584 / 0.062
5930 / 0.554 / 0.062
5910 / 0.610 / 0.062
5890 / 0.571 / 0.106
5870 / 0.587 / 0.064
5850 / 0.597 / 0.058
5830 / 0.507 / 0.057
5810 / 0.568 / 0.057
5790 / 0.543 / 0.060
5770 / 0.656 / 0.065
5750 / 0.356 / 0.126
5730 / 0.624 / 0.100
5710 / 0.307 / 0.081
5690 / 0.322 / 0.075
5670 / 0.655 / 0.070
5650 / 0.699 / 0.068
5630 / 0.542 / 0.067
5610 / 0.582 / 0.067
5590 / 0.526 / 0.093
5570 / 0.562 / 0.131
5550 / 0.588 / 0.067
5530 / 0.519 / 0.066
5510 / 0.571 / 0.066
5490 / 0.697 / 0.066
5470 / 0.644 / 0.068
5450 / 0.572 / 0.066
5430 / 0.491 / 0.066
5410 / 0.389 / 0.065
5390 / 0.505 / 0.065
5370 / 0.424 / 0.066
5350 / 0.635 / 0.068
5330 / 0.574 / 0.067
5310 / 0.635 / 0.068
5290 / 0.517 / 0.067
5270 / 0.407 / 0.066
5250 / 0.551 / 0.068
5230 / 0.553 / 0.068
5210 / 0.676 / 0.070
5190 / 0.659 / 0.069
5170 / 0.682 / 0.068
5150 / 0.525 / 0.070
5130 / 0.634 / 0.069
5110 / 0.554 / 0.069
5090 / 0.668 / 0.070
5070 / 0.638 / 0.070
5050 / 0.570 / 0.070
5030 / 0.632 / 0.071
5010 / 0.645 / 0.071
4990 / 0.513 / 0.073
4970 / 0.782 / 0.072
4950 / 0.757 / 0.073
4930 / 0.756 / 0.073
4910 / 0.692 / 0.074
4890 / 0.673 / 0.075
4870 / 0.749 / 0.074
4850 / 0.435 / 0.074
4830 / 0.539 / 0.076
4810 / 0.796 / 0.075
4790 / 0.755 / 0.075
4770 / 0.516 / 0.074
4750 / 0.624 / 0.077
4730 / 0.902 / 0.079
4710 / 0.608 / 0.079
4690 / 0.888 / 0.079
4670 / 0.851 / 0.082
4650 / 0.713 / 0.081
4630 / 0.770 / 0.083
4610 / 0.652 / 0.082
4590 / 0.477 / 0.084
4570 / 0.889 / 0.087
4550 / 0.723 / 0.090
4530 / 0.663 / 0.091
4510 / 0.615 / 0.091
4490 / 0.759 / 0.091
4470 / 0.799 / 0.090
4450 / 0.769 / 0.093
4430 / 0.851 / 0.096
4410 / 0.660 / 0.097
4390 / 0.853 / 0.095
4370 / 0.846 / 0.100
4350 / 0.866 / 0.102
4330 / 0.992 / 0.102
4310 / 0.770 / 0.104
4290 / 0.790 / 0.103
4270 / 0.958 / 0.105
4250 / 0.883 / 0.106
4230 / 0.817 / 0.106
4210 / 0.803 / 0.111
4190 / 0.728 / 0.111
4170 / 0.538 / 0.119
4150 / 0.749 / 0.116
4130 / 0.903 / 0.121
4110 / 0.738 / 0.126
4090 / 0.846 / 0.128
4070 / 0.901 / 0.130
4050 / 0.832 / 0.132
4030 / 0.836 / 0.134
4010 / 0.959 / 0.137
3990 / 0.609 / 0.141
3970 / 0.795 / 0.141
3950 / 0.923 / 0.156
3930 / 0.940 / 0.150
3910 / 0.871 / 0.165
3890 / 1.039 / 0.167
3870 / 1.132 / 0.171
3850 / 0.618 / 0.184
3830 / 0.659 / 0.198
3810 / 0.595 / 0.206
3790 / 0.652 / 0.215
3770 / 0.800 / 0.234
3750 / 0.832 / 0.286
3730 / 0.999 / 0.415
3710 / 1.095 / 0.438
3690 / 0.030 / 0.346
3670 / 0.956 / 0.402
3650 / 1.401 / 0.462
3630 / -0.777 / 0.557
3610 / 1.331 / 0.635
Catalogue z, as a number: 1.04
